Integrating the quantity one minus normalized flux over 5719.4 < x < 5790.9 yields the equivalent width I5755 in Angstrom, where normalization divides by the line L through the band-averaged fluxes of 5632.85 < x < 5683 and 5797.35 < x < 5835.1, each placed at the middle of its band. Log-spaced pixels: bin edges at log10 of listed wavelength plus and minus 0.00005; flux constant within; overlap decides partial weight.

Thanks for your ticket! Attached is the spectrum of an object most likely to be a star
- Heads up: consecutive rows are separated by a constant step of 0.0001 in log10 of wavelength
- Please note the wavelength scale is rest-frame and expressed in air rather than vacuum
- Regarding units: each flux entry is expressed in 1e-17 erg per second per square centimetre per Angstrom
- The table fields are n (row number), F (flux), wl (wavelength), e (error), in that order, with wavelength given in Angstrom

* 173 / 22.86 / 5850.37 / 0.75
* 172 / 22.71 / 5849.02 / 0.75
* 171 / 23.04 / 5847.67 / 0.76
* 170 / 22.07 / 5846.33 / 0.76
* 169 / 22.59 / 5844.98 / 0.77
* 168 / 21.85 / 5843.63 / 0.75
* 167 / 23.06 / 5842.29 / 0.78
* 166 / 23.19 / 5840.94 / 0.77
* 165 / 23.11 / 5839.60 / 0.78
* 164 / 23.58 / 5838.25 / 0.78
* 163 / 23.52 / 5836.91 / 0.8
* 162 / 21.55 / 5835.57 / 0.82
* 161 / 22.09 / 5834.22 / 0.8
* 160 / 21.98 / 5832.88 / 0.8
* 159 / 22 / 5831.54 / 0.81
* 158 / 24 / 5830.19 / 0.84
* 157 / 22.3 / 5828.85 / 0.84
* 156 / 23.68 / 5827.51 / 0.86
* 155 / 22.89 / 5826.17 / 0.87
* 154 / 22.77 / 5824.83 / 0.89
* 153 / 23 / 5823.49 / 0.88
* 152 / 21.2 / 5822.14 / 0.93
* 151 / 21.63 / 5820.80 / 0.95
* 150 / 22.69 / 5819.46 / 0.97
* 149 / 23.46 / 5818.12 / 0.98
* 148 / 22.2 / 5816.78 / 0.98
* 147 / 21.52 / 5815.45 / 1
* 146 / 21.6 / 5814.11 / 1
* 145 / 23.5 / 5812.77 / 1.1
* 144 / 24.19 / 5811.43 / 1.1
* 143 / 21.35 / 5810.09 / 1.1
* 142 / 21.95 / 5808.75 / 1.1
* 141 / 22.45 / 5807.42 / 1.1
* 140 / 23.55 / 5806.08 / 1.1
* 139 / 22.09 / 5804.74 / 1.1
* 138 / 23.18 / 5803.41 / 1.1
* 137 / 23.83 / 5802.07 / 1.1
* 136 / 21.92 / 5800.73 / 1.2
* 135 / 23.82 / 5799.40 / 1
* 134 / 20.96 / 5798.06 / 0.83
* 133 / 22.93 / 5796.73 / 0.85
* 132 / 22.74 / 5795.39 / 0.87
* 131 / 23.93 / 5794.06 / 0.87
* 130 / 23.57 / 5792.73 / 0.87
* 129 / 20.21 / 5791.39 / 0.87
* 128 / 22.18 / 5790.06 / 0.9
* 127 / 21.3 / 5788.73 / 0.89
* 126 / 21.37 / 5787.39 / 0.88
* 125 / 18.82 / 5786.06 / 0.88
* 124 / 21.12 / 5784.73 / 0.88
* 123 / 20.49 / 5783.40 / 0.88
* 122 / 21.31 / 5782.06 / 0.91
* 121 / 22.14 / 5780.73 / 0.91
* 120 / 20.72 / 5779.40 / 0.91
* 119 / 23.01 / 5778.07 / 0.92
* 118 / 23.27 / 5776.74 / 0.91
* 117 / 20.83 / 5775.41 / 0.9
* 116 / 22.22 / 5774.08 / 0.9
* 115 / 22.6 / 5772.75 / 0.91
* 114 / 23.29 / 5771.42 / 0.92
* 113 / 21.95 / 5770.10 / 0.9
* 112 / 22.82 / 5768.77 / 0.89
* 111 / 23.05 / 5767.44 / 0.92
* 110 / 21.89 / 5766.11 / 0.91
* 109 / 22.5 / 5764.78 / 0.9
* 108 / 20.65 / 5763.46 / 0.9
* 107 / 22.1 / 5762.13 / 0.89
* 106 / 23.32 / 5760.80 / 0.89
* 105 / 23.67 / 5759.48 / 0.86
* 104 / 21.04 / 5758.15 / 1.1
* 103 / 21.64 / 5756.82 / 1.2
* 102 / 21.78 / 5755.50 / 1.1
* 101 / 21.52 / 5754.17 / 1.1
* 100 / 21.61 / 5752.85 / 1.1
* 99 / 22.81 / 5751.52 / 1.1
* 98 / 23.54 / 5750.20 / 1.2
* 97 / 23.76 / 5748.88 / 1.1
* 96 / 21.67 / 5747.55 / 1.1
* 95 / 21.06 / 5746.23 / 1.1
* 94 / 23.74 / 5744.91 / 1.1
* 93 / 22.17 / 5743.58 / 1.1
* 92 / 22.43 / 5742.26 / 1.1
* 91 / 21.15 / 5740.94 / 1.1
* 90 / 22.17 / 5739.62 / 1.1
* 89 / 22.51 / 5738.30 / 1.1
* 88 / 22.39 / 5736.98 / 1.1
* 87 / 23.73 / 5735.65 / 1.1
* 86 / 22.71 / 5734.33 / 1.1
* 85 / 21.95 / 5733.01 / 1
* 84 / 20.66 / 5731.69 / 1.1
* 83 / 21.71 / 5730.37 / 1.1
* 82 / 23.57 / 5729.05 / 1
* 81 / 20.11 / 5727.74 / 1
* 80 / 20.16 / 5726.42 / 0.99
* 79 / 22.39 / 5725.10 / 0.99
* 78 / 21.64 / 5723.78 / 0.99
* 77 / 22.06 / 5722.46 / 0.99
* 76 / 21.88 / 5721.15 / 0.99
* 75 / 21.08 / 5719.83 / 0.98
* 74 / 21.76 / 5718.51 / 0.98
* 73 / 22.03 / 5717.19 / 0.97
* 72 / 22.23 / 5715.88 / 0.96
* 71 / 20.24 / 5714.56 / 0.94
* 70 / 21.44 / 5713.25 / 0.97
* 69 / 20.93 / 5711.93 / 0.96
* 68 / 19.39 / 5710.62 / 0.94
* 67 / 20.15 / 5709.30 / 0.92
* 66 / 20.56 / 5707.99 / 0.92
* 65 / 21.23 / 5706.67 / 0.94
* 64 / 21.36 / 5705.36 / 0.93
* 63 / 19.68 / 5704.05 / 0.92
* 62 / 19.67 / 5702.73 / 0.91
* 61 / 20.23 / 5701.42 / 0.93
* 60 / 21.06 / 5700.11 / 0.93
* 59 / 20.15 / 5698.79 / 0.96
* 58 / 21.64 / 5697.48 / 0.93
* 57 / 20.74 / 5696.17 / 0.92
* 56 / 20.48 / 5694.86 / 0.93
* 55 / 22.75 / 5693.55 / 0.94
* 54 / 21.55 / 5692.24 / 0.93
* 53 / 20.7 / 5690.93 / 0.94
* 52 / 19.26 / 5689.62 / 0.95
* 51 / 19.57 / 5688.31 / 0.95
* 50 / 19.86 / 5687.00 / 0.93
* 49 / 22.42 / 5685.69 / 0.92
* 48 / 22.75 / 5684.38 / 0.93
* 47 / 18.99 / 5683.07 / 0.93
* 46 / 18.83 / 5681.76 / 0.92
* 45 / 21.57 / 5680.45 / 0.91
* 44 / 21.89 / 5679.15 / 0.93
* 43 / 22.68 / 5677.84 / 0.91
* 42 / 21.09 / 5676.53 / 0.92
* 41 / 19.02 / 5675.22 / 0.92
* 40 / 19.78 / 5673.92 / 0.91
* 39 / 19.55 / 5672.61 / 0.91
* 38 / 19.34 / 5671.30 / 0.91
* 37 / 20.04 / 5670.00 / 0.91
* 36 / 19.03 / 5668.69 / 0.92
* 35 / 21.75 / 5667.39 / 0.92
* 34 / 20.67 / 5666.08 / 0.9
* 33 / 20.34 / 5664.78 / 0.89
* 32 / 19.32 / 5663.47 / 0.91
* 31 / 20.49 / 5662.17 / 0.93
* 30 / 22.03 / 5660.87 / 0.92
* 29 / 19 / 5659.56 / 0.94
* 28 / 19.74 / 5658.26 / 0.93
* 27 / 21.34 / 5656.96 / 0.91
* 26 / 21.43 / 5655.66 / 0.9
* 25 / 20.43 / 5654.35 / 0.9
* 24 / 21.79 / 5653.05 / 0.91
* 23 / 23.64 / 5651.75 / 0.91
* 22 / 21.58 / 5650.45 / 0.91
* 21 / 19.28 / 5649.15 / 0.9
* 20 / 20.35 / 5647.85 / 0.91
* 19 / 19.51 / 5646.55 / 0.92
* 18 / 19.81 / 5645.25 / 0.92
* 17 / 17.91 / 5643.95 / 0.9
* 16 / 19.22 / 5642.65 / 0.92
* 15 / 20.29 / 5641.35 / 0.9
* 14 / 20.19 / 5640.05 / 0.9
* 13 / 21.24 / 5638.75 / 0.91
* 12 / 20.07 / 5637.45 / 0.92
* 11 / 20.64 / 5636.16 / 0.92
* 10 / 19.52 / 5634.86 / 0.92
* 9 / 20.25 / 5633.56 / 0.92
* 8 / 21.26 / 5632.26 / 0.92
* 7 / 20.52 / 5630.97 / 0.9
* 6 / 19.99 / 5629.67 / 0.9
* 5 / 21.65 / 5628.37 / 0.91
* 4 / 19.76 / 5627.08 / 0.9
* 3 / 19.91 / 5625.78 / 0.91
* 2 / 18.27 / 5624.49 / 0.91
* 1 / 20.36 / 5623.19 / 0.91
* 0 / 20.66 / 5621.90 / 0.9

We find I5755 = -0.9 Angstrom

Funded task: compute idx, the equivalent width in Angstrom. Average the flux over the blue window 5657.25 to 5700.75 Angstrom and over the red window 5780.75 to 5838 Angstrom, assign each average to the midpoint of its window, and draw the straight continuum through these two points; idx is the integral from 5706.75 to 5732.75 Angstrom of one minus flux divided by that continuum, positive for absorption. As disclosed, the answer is -0.21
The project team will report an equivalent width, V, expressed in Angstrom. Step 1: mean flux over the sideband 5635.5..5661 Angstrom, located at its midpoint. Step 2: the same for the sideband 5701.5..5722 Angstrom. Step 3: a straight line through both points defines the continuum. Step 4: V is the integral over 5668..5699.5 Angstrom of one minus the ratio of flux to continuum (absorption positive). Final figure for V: 0.2 Angstrom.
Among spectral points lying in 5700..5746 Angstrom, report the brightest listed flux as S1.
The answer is 23.74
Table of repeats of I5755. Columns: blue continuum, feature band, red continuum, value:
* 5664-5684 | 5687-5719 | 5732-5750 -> 0.70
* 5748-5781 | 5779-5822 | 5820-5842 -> 0.67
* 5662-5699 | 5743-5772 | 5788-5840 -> -0.83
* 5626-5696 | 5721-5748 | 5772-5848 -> -0.74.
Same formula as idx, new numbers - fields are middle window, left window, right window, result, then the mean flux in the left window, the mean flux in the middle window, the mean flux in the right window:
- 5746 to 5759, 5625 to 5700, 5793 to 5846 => -0.2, 20.5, 22.1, 22.7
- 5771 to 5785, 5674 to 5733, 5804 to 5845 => 0.0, 21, 21.9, 22.6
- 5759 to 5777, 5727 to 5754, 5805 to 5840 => 0.0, 22.3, 22.4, 22.6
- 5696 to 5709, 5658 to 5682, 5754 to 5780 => 0.2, 20.4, 20.6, 22.2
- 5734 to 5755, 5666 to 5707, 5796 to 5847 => -0.9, 20.6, 22.4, 22.6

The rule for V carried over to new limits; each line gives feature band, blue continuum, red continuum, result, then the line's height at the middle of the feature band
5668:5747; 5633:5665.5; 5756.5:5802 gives 0.08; 21.1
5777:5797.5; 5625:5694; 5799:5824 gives 0.45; 22.2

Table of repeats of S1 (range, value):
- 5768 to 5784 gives 23.29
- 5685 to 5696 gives 22.75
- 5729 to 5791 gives 23.76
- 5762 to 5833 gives 24.19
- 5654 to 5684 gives 22.68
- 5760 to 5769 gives 23.32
